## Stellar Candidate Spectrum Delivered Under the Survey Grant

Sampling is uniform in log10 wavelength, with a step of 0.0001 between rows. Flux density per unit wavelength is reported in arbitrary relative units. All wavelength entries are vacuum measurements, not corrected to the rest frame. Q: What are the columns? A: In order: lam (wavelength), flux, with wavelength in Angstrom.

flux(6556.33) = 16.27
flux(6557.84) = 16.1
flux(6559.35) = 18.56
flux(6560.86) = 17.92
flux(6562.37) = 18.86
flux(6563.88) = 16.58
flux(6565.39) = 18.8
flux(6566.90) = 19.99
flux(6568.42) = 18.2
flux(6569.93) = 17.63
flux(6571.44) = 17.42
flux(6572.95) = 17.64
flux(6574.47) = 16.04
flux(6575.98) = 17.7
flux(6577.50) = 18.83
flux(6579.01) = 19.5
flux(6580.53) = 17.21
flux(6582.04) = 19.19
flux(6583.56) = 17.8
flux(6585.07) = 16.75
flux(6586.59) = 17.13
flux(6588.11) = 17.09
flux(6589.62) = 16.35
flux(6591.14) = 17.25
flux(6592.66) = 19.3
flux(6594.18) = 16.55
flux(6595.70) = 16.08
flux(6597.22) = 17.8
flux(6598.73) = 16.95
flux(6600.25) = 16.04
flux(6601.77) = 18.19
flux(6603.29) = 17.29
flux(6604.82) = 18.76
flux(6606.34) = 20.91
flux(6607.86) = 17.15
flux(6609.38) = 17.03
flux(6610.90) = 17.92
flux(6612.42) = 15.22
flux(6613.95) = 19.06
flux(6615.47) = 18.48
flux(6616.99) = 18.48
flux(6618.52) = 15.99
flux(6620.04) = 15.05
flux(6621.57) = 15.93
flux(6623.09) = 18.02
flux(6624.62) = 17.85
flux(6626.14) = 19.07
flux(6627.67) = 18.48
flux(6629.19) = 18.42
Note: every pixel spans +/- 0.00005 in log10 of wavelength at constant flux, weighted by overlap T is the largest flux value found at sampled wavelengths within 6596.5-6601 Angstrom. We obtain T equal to 17.8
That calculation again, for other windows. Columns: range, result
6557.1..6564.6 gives 18.86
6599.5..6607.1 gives 20.91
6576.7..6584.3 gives 19.5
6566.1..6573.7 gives 19.99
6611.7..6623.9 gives 19.06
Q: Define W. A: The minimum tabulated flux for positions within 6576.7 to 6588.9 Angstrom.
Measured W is 16.75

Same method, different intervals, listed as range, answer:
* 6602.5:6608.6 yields 17.15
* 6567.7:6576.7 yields 16.04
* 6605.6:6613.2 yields 15.22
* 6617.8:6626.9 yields 15.05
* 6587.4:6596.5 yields 16.08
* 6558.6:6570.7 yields 16.58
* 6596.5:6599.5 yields 16.95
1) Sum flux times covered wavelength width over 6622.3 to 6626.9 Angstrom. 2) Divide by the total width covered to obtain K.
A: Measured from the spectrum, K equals 18.3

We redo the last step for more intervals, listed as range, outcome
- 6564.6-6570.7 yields 18.6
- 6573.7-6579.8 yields 18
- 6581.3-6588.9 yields 17.6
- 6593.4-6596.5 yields 16.3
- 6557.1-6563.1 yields 17.9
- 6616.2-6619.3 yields 17.2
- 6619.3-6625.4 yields 16.7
